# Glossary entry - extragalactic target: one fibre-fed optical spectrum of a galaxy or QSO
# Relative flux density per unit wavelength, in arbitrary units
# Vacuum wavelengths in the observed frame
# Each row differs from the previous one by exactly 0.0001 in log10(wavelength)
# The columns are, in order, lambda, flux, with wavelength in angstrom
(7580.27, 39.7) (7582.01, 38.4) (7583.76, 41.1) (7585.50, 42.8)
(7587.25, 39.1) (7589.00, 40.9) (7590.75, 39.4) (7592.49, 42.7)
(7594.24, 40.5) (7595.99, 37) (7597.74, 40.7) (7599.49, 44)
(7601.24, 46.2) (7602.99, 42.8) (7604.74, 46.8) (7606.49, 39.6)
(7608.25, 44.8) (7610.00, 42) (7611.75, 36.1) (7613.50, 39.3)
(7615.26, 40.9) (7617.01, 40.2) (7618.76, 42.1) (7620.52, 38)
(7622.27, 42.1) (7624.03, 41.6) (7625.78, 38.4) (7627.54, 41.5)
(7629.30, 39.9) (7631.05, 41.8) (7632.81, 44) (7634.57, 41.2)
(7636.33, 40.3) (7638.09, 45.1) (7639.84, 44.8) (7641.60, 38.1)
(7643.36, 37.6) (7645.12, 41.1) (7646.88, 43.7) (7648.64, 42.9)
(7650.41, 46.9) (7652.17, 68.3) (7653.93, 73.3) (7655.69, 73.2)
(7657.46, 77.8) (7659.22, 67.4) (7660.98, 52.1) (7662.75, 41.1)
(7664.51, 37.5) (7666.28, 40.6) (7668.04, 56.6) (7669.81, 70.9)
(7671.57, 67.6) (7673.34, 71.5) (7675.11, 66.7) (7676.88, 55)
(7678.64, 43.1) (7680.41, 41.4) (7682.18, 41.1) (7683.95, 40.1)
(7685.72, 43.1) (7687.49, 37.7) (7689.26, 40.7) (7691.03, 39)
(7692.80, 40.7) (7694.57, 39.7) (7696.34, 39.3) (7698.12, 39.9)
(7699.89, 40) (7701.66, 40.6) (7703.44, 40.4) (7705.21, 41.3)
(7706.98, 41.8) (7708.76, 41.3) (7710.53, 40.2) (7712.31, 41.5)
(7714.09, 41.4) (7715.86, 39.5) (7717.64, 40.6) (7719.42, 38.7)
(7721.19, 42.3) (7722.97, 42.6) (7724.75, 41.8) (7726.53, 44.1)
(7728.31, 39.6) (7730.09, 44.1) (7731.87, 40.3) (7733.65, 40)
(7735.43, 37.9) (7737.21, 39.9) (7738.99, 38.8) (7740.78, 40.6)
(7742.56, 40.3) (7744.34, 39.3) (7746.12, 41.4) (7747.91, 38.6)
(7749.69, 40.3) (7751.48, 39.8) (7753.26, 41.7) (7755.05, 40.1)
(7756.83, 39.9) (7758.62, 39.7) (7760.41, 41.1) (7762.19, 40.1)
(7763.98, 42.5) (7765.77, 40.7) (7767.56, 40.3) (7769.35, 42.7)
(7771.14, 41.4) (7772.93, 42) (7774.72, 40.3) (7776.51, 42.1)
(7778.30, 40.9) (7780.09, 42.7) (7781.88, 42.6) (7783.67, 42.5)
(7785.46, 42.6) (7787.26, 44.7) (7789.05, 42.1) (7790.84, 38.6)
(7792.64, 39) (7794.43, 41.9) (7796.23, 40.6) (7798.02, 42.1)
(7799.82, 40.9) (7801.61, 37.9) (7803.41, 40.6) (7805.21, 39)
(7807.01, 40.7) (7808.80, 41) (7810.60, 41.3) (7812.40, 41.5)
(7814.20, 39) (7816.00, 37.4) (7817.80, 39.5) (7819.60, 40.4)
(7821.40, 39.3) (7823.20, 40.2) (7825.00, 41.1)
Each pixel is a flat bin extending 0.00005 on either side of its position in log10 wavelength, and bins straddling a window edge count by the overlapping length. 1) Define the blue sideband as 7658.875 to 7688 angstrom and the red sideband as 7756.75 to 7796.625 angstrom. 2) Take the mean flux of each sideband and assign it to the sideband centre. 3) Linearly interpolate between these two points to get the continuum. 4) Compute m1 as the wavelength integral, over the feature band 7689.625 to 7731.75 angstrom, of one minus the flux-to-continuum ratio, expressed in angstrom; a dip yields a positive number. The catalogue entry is 6.0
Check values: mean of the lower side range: 51.3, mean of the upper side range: 41.4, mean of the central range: 40.9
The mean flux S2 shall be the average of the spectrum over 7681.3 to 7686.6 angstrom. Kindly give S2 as 41.4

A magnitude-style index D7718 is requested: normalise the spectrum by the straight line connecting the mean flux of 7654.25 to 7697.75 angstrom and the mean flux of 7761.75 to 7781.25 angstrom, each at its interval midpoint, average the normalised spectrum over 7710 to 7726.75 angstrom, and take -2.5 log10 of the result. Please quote 0.14 mag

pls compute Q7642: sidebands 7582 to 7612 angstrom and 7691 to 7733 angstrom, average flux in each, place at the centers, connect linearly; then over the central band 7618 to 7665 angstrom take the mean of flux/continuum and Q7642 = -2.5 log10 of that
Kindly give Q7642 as -0.15 mag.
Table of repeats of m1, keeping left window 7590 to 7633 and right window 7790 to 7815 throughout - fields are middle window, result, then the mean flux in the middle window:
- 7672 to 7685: -3.4 angstrom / 51.7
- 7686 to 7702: 0.4 angstrom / 39.8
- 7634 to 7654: -2.4 angstrom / 46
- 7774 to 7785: -0.4 angstrom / 41.9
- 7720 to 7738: -0.2 angstrom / 41.2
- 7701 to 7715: -0.1 angstrom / 41.1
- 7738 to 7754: 0.2 angstrom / 40.1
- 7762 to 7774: -0.3 angstrom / 41.4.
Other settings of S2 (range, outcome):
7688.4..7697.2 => 39.9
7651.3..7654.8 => 70.8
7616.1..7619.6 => 41.2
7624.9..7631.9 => 40.4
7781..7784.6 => 42.6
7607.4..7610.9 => 43.4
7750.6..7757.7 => 40.4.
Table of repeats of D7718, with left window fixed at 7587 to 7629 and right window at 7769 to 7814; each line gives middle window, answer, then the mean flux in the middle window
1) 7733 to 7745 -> 0.044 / 39.5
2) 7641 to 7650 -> 0.002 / 41.1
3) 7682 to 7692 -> 0.025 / 40.2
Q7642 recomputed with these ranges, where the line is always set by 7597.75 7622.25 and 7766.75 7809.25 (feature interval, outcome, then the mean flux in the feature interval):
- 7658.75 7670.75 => -0.241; 51.9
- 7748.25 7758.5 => 0.029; 40.2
